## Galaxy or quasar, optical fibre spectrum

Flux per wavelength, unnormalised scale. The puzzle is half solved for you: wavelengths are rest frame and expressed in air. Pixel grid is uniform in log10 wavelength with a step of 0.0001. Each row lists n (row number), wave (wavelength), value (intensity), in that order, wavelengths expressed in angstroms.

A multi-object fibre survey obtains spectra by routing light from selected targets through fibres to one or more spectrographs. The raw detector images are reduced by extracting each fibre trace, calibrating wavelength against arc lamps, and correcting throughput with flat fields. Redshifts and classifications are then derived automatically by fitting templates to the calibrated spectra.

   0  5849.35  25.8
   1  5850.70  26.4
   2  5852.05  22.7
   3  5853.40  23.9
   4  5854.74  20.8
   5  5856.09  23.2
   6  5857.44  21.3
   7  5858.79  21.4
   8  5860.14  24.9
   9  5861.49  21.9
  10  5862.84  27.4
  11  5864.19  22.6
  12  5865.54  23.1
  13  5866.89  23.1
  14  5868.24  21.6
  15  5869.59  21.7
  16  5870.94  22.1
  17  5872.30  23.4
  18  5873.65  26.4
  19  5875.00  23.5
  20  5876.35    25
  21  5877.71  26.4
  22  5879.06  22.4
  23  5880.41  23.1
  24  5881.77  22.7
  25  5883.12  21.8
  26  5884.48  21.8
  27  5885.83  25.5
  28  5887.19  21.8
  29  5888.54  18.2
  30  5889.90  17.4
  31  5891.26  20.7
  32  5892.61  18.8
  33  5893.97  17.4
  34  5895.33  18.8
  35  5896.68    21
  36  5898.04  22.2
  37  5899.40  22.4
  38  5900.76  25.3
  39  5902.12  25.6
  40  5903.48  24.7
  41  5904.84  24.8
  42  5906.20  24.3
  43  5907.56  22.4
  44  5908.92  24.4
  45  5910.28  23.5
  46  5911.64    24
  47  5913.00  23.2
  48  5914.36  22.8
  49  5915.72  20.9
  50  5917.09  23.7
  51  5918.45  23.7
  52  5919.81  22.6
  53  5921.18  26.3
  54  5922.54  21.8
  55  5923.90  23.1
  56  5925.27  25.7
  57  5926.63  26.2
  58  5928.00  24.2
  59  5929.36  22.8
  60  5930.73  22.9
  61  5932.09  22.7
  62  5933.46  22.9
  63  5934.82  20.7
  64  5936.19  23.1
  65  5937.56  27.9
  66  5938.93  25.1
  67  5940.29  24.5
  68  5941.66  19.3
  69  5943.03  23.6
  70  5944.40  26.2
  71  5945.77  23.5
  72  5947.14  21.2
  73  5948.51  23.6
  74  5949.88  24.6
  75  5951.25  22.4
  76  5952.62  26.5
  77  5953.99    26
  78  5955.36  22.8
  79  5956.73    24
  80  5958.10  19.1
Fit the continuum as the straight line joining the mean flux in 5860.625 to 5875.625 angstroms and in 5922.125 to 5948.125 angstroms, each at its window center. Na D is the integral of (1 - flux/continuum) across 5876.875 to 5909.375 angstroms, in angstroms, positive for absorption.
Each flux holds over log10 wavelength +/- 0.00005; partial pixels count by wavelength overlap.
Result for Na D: 1.7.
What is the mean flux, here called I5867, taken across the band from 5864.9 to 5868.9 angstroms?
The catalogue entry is 22.6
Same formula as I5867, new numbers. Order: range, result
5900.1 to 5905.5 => 25.1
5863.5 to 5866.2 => 22.9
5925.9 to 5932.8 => 23.8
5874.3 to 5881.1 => 24.1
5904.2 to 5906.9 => 24.5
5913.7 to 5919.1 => 22.8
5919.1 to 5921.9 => 24.4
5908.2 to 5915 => 23.6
